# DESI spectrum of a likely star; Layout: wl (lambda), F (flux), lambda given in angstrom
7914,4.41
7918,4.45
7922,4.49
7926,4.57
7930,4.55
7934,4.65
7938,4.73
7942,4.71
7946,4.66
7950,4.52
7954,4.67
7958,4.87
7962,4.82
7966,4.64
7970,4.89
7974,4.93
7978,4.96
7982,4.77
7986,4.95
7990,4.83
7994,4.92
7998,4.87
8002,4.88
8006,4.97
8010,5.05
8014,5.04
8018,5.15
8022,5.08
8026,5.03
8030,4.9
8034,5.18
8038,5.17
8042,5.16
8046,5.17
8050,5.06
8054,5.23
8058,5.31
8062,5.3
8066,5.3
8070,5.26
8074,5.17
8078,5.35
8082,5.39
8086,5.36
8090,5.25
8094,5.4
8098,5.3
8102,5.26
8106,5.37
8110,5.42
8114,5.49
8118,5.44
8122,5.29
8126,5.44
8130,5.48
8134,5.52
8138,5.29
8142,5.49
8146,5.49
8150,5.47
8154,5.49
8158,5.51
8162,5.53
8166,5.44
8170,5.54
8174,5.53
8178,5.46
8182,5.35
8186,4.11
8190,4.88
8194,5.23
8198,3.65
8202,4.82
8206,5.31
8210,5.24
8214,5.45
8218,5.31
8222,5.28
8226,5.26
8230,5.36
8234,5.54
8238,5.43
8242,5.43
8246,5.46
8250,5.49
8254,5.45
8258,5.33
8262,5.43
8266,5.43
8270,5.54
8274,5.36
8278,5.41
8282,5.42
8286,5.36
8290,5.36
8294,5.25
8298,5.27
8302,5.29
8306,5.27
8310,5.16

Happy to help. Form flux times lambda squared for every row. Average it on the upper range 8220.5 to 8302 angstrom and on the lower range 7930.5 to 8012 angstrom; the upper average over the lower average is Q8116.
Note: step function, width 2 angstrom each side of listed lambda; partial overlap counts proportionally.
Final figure 1.20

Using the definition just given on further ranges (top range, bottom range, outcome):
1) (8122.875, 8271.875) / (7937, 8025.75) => 1.15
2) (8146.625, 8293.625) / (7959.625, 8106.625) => 1.09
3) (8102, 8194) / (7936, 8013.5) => 1.16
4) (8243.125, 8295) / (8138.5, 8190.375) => 1.04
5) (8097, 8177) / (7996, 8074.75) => 1.09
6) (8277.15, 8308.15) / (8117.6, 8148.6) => 1.02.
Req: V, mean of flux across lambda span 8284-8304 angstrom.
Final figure 5.31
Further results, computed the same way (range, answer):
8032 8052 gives 5.15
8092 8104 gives 5.32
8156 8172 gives 5.5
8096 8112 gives 5.34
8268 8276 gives 5.45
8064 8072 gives 5.28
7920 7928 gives 4.53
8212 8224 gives 5.35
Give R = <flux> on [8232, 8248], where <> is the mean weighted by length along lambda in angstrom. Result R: 5.46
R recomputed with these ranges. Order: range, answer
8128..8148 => 5.45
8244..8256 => 5.47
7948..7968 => 4.7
